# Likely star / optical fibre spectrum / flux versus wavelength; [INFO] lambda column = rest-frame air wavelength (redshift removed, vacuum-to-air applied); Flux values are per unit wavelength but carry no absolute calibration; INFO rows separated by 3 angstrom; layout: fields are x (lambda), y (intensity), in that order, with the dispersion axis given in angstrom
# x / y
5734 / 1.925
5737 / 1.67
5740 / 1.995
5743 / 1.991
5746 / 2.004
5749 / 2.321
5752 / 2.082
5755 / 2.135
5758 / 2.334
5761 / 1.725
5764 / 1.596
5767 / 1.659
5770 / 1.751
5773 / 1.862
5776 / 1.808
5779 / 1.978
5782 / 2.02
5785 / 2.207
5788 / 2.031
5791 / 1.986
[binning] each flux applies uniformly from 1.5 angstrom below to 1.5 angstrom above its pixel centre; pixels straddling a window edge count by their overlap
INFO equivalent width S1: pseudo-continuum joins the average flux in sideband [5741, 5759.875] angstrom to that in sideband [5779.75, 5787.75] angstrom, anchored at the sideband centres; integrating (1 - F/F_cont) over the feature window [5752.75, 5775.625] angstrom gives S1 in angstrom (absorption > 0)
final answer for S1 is 2.6 angstrom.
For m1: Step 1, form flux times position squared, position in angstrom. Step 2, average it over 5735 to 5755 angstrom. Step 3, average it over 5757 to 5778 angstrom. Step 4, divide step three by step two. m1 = 0.90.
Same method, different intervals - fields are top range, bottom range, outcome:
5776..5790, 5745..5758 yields 0.95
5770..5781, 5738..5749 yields 0.93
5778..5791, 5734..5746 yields 1.09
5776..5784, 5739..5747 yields 1.00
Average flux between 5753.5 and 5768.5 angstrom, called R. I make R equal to 1.89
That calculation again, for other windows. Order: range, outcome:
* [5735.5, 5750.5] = 2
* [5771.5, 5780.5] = 1.88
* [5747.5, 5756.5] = 2.18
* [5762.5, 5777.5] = 1.74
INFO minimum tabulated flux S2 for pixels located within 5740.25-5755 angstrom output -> 1.991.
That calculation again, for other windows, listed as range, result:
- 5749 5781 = 1.596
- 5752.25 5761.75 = 1.725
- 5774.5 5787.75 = 1.808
